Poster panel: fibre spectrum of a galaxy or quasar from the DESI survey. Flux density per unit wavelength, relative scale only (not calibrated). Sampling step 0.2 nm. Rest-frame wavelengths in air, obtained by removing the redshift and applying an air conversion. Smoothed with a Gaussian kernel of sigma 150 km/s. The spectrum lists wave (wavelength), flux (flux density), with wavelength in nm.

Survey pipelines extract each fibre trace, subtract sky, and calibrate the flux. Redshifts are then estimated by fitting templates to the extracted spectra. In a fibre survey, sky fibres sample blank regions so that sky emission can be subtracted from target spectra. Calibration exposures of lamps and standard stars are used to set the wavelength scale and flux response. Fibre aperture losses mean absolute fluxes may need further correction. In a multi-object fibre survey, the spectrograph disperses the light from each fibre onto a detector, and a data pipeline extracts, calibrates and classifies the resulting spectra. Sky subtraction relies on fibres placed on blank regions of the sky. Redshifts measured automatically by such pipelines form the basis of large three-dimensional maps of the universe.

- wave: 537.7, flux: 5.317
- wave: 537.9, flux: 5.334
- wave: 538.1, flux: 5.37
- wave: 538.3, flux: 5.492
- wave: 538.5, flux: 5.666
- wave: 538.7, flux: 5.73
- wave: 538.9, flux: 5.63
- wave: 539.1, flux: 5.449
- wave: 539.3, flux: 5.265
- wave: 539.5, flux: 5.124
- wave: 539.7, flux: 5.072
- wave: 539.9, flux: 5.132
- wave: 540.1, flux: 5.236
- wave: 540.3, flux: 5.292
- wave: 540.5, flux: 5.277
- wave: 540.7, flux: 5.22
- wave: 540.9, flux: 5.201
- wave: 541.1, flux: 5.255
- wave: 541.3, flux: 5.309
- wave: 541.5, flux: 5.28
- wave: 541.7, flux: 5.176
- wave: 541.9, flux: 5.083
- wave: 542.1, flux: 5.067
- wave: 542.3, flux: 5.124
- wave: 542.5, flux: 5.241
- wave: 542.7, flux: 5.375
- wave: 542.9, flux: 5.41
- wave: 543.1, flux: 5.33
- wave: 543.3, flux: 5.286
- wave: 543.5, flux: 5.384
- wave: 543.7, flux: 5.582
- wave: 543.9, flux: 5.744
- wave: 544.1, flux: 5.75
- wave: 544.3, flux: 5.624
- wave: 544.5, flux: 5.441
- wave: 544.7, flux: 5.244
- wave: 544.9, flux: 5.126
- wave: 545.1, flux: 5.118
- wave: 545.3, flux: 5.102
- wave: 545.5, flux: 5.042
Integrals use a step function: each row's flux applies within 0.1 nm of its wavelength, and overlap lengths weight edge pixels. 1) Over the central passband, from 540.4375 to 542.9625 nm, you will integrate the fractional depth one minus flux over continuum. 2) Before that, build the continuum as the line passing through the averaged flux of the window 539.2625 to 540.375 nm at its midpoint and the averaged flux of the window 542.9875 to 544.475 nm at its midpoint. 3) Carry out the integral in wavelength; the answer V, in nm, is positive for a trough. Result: 0.05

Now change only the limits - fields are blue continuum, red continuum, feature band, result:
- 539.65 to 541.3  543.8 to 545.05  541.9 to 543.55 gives 0.03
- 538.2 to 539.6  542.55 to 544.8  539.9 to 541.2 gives 0.06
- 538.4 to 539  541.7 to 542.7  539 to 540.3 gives 0.07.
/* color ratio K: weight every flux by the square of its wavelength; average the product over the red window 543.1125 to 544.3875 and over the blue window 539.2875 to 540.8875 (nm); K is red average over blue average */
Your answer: 1.1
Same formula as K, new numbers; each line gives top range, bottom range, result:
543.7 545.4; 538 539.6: 1.01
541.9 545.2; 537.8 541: 1.02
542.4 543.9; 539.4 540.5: 1.05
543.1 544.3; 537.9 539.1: 1.02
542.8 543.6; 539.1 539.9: 1.05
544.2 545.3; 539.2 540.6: 1.04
